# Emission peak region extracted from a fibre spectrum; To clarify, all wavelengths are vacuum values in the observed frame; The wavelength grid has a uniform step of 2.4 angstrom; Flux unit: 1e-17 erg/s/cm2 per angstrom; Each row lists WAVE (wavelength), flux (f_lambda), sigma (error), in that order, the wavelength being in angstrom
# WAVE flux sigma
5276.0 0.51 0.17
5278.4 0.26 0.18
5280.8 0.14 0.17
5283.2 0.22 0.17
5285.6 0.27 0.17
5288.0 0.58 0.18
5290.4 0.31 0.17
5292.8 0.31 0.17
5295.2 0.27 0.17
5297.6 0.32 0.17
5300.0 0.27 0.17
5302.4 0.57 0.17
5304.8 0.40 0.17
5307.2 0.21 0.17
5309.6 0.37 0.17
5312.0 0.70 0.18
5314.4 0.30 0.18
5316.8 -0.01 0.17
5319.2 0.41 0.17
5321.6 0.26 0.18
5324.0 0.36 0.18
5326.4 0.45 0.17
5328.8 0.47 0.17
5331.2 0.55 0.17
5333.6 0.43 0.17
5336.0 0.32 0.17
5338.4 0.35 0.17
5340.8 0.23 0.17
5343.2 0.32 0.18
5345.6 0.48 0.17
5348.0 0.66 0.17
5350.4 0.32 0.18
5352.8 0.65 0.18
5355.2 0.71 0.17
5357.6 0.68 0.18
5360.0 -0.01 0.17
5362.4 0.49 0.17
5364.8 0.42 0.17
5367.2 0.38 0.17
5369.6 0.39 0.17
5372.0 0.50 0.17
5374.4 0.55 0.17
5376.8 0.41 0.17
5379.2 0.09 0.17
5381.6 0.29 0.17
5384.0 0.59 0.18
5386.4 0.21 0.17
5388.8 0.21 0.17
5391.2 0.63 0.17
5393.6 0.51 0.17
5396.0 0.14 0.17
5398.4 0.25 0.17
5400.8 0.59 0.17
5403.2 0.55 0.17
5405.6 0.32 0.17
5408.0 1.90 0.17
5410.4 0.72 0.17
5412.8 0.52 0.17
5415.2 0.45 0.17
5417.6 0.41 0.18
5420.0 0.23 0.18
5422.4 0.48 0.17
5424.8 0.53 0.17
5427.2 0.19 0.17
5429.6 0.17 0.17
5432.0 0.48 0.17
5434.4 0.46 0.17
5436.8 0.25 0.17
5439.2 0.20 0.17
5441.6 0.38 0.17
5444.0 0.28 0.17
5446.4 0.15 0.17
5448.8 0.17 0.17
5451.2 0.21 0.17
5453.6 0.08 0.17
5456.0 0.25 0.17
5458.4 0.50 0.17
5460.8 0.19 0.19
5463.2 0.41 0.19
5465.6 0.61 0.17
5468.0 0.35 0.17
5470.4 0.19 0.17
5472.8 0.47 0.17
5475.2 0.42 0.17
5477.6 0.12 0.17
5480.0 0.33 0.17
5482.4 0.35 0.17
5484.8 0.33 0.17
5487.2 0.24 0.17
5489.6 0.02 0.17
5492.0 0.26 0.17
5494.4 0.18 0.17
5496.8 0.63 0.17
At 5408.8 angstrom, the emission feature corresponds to [O III] 5007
